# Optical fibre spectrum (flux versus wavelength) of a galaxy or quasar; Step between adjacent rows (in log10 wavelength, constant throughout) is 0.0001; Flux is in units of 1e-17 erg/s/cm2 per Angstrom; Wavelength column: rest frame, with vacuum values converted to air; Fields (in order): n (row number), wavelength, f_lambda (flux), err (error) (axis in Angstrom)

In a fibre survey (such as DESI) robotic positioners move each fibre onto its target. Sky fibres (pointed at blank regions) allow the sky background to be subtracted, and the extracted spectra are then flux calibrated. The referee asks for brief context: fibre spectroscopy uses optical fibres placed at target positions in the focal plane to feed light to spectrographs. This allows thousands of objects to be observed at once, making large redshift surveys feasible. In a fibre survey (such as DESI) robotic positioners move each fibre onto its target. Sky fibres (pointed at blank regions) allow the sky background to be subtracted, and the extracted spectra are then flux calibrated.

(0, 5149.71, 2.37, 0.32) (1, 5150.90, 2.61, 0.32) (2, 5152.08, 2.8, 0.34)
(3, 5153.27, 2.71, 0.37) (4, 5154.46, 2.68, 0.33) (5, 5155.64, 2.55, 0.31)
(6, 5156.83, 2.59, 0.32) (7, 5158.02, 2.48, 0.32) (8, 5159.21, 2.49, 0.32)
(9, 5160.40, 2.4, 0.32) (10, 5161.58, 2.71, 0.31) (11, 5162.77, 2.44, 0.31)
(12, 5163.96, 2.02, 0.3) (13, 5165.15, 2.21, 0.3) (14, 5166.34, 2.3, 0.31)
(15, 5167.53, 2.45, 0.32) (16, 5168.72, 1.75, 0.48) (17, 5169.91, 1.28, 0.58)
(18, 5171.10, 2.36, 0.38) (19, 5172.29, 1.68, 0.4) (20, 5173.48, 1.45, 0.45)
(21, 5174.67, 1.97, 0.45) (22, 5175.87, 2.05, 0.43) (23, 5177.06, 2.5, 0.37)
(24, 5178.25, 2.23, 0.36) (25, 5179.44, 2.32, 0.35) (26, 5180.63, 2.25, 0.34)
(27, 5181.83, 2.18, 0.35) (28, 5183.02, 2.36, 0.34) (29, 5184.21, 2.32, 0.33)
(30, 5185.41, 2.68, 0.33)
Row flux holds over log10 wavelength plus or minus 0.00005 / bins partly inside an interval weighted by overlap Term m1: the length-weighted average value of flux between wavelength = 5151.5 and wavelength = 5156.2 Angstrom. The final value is 2.69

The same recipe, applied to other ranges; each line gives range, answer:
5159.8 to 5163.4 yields 2.51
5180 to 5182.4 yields 2.21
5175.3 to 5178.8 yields 2.26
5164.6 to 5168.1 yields 2.32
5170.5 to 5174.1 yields 1.83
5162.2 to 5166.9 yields 2.24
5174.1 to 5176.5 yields 2.01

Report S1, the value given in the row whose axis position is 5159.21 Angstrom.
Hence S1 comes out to 2.49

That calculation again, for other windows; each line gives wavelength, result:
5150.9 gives 2.61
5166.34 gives 2.3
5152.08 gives 2.8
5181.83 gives 2.18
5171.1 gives 2.36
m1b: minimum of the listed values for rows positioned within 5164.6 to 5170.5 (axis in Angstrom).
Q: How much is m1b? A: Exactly 1.28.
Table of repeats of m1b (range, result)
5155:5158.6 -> 2.48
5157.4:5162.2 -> 2.4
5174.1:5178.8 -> 1.97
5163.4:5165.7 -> 2.02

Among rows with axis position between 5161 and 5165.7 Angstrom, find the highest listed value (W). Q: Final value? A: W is 2.71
